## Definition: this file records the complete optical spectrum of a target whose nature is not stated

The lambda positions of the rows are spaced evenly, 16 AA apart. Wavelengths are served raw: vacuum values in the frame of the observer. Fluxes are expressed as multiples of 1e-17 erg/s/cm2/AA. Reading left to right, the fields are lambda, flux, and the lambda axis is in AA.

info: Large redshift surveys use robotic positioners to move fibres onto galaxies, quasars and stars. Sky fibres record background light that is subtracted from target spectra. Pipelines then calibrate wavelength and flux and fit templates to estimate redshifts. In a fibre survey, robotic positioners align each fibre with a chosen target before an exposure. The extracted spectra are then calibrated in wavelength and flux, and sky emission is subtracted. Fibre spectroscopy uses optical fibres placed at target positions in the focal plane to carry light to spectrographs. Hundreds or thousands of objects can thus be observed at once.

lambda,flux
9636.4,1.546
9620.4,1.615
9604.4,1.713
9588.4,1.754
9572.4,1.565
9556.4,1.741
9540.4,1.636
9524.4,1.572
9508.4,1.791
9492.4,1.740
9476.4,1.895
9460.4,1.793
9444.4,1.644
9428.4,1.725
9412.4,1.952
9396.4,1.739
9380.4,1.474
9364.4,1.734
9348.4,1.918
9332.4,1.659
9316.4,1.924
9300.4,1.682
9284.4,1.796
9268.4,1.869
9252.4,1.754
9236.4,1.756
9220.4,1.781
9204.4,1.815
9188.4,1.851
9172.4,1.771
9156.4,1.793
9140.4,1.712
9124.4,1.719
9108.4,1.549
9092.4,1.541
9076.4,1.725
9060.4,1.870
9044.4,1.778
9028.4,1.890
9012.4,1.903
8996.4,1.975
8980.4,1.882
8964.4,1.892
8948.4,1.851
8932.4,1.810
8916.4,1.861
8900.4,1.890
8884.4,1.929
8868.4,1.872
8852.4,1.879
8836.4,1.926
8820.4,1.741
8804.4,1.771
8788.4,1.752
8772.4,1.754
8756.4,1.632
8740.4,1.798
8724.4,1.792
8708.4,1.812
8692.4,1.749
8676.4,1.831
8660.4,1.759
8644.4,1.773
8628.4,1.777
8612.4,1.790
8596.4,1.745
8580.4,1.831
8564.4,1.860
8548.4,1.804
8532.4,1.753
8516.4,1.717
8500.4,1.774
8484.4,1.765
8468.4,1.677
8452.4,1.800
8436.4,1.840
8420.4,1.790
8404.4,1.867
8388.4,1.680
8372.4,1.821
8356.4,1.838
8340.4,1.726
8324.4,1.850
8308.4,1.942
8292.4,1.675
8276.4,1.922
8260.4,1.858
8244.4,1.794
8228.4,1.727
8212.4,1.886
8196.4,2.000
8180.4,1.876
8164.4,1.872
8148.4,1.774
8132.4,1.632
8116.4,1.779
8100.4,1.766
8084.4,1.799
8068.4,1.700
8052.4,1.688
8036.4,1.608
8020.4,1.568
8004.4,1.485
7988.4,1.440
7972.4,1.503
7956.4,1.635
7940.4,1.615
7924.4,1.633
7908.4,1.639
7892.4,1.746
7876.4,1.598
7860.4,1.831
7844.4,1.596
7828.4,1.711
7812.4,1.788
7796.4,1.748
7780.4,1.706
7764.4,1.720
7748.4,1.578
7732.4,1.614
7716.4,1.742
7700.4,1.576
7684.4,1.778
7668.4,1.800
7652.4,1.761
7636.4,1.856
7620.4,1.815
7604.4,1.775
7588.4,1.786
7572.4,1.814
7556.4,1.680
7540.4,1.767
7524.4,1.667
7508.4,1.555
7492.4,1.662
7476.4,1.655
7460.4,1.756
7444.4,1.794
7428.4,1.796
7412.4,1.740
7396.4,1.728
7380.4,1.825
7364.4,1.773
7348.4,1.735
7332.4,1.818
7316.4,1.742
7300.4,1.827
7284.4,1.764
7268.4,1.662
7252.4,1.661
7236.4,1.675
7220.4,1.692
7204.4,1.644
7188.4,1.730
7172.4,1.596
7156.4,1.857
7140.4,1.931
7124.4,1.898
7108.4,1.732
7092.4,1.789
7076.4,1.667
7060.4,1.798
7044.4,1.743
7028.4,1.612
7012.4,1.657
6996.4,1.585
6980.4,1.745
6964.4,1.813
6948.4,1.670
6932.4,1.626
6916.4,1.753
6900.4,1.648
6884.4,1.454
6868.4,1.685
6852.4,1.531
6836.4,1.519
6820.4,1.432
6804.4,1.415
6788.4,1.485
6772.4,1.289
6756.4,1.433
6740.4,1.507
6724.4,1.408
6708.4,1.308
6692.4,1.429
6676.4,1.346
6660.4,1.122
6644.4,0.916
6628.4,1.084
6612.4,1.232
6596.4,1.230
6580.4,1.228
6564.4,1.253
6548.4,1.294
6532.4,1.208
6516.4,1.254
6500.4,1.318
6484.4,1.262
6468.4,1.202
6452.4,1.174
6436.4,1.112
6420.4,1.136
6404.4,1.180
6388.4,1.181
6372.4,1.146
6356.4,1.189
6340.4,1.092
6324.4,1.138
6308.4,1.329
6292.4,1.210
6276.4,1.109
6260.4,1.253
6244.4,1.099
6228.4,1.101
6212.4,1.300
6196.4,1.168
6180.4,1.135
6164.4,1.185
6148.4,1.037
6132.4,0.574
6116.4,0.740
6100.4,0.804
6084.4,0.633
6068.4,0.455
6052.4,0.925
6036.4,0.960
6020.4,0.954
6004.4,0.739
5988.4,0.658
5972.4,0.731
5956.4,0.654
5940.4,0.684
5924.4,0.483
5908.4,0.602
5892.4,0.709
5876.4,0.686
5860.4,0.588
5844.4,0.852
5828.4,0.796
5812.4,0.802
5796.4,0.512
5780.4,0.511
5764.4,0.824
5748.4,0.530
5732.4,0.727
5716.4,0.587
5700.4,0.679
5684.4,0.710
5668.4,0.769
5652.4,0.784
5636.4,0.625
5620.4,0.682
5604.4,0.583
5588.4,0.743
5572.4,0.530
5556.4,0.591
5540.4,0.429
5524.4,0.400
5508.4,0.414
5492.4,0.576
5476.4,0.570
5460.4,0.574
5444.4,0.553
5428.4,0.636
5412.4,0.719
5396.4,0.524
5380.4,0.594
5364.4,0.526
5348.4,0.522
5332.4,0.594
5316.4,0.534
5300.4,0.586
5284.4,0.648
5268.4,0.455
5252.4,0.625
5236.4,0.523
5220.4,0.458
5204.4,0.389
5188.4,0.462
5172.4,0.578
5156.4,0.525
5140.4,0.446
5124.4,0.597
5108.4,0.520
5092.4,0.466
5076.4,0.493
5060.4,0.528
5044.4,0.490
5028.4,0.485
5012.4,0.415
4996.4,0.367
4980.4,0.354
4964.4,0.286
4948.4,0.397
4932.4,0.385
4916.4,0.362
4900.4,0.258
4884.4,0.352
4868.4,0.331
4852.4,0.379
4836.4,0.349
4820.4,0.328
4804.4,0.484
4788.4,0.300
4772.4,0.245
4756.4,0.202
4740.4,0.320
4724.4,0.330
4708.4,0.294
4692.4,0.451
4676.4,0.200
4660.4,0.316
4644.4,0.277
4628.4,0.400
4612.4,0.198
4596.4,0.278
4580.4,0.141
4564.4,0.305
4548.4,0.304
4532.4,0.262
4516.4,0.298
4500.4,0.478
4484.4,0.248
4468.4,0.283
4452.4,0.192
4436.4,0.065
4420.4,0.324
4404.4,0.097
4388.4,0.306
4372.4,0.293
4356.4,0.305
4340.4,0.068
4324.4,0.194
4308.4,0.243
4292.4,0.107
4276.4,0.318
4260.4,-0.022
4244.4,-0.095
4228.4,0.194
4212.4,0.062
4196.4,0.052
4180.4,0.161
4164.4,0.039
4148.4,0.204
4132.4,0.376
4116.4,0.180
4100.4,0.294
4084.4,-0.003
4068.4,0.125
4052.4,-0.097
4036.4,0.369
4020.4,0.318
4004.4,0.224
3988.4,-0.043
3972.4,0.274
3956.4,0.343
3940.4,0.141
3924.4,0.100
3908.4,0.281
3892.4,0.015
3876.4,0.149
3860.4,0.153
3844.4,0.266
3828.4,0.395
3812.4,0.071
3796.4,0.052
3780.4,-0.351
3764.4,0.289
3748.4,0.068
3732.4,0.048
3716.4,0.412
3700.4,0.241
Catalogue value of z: 0.54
